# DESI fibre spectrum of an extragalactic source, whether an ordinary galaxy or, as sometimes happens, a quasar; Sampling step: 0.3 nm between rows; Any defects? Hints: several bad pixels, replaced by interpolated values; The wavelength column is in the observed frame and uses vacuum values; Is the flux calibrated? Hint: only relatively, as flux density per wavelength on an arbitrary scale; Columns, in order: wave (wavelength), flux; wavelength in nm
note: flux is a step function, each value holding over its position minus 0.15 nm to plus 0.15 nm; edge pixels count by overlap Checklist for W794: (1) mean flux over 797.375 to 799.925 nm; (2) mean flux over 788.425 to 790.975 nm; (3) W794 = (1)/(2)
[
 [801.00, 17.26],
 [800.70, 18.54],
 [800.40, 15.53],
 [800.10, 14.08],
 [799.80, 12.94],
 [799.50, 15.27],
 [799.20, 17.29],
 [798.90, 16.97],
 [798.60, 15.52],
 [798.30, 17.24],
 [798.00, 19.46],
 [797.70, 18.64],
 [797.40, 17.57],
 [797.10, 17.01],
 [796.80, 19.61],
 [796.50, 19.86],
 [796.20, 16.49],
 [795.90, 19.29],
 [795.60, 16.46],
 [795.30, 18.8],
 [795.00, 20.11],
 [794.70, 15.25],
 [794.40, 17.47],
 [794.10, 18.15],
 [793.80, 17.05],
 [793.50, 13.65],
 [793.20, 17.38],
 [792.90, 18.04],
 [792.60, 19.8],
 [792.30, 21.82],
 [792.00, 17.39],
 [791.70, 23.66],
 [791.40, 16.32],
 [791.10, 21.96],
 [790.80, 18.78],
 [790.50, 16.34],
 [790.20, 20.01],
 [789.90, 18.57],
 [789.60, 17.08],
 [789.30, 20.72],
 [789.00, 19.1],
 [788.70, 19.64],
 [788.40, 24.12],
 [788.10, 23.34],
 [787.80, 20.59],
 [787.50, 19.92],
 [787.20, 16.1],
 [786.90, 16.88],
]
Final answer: 0.9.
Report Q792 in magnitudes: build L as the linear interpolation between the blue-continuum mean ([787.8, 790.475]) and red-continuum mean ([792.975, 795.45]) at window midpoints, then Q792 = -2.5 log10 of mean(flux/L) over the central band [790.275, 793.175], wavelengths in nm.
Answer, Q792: -0.04 mag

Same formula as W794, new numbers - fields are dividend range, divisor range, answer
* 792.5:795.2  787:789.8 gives 0.87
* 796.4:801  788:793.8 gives 0.88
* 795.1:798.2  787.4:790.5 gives 0.91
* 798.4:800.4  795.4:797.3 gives 0.85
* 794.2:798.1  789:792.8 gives 0.94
